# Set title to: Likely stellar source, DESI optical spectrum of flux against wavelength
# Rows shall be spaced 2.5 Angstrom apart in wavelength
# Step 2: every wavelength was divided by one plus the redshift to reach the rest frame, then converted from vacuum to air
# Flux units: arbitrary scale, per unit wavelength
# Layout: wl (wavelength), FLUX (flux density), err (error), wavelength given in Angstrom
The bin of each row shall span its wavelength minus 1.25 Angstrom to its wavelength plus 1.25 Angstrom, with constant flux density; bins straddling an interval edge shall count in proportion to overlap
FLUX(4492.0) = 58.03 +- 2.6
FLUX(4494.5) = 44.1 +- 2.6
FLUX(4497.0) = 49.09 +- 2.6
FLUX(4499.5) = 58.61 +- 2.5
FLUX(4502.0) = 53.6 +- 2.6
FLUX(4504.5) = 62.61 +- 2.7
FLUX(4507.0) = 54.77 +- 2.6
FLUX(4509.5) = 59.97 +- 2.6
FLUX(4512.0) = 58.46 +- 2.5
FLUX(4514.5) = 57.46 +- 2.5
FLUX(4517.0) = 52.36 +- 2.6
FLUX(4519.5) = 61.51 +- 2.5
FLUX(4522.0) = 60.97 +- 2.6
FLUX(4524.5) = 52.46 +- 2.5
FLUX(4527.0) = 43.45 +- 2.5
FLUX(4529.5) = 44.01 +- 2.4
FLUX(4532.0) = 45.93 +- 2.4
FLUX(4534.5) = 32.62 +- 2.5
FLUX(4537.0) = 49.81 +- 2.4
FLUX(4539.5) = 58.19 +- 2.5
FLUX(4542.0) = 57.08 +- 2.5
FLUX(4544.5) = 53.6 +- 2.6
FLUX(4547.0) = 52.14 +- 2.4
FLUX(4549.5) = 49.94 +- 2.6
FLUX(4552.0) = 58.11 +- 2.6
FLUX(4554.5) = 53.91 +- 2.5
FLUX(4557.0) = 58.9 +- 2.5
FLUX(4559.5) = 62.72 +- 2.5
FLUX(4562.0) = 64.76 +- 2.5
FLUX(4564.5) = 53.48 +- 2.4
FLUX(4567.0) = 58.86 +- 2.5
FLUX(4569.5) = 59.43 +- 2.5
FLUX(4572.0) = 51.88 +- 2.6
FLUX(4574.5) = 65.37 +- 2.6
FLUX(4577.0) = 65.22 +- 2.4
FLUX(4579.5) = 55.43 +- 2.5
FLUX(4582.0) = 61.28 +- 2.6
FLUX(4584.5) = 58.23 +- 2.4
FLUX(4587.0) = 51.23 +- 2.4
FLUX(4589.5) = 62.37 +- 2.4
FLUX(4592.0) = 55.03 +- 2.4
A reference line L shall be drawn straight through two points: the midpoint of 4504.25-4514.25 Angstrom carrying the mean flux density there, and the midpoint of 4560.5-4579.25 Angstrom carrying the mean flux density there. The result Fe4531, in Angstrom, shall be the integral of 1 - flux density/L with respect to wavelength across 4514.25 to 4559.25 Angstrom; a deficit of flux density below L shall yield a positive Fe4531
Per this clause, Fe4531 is 5.0 Angstrom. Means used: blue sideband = 58.4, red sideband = 59.7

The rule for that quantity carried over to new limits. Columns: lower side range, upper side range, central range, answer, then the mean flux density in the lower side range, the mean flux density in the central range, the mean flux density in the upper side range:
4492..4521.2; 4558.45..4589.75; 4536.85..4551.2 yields 0.9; 55.9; 53.9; 59.1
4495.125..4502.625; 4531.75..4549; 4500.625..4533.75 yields -1.5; 53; 54.1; 50.1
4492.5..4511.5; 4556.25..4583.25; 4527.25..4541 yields 2.7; 55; 46.1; 59.8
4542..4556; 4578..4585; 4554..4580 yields -1.3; 54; 59.3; 58.6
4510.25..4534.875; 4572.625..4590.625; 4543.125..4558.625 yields 0.2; 51.8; 54.7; 59.6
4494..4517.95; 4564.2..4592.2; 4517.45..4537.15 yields 2.6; 55.5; 48.9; 58.4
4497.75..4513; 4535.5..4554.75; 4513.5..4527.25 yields 0.2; 57.7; 55.5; 53.8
